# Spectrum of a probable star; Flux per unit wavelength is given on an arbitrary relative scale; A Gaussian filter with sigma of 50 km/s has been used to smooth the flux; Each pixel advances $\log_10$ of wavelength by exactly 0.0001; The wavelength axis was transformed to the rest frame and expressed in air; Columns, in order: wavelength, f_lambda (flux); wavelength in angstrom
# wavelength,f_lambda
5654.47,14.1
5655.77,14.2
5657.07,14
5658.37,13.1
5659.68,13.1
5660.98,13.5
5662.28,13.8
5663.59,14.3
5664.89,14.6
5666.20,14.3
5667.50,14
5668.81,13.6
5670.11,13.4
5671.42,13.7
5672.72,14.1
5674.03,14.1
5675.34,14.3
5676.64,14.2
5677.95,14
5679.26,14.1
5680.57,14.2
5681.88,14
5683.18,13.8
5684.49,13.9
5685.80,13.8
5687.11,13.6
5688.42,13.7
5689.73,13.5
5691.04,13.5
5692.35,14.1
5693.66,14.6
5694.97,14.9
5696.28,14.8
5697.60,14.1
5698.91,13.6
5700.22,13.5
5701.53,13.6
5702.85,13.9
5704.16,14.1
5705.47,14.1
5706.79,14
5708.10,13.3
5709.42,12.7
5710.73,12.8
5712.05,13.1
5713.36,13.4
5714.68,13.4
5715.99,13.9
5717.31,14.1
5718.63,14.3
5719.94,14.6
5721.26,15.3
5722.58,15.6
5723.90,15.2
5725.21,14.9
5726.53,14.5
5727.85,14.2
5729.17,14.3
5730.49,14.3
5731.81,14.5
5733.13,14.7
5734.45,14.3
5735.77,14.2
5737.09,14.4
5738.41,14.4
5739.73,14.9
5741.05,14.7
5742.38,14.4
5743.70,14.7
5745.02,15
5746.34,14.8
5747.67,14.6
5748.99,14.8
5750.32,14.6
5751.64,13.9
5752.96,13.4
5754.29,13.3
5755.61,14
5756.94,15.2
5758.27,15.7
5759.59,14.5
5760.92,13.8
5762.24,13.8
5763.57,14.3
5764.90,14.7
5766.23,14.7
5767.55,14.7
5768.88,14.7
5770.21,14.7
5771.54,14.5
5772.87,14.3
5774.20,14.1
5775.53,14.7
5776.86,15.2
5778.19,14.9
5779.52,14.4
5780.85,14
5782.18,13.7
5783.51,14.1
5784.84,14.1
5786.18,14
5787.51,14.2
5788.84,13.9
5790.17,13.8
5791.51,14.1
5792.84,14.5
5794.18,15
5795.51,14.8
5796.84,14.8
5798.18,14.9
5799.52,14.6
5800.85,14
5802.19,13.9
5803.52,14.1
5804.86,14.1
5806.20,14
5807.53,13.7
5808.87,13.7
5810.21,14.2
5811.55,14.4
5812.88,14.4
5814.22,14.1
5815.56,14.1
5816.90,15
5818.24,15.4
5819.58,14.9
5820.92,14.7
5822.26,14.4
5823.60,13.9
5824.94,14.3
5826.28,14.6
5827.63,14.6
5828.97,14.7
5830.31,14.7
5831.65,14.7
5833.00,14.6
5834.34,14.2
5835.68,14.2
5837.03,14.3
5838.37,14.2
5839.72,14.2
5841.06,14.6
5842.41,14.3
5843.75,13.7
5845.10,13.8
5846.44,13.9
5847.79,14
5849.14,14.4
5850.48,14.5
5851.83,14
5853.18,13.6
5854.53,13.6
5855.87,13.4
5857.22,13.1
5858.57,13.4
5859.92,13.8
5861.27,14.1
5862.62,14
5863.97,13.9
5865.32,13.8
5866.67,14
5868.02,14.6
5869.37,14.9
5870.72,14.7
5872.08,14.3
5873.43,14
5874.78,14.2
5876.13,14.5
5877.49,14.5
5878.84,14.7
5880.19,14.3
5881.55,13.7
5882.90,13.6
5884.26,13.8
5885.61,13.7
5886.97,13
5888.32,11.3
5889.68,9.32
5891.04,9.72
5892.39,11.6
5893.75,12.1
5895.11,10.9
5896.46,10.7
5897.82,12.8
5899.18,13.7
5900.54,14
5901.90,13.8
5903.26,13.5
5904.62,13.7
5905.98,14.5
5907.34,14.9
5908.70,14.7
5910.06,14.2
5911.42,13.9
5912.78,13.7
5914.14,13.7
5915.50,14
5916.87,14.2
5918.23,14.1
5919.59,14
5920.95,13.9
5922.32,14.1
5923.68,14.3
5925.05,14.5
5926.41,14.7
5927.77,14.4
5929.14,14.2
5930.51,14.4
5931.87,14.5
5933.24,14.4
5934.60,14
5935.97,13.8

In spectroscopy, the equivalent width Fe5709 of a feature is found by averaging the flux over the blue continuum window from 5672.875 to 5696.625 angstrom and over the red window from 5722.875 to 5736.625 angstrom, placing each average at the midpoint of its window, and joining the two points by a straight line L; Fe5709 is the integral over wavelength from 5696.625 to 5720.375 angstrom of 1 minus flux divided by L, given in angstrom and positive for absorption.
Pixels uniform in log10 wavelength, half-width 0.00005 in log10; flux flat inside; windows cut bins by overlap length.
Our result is 1.01 angstrom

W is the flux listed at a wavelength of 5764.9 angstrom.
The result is 14.7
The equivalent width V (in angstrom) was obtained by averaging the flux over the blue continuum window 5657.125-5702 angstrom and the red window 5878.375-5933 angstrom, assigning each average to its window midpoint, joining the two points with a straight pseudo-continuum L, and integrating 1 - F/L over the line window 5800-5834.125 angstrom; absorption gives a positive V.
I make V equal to -1.8 angstrom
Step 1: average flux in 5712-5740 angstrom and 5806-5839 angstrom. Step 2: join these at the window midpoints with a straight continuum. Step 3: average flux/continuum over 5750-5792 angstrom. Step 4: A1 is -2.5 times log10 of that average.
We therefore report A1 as 0.01 mag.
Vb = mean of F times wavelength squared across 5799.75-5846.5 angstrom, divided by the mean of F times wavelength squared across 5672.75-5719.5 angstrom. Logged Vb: 1.08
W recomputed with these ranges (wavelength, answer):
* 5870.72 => 14.7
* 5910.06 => 14.2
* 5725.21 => 14.9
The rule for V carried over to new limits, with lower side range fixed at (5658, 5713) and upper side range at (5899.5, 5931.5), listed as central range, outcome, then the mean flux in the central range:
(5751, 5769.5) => -0.5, 14.3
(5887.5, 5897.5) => 2.3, 10.9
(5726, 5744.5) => -0.7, 14.5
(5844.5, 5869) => 0.3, 13.9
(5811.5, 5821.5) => -0.4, 14.6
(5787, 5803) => -0.4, 14.4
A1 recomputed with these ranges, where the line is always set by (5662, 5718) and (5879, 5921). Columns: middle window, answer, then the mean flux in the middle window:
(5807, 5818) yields -0.060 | 14.3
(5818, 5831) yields -0.089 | 14.6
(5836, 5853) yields -0.060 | 14.1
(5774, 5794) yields -0.054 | 14.3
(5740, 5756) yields -0.053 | 14.4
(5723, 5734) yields -0.065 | 14.6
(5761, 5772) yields -0.066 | 14.5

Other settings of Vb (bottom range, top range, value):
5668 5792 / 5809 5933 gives 1.03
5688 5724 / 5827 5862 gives 1.06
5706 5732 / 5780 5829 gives 1.04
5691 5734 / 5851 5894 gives 1.01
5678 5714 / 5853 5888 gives 1.07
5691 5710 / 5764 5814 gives 1.06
